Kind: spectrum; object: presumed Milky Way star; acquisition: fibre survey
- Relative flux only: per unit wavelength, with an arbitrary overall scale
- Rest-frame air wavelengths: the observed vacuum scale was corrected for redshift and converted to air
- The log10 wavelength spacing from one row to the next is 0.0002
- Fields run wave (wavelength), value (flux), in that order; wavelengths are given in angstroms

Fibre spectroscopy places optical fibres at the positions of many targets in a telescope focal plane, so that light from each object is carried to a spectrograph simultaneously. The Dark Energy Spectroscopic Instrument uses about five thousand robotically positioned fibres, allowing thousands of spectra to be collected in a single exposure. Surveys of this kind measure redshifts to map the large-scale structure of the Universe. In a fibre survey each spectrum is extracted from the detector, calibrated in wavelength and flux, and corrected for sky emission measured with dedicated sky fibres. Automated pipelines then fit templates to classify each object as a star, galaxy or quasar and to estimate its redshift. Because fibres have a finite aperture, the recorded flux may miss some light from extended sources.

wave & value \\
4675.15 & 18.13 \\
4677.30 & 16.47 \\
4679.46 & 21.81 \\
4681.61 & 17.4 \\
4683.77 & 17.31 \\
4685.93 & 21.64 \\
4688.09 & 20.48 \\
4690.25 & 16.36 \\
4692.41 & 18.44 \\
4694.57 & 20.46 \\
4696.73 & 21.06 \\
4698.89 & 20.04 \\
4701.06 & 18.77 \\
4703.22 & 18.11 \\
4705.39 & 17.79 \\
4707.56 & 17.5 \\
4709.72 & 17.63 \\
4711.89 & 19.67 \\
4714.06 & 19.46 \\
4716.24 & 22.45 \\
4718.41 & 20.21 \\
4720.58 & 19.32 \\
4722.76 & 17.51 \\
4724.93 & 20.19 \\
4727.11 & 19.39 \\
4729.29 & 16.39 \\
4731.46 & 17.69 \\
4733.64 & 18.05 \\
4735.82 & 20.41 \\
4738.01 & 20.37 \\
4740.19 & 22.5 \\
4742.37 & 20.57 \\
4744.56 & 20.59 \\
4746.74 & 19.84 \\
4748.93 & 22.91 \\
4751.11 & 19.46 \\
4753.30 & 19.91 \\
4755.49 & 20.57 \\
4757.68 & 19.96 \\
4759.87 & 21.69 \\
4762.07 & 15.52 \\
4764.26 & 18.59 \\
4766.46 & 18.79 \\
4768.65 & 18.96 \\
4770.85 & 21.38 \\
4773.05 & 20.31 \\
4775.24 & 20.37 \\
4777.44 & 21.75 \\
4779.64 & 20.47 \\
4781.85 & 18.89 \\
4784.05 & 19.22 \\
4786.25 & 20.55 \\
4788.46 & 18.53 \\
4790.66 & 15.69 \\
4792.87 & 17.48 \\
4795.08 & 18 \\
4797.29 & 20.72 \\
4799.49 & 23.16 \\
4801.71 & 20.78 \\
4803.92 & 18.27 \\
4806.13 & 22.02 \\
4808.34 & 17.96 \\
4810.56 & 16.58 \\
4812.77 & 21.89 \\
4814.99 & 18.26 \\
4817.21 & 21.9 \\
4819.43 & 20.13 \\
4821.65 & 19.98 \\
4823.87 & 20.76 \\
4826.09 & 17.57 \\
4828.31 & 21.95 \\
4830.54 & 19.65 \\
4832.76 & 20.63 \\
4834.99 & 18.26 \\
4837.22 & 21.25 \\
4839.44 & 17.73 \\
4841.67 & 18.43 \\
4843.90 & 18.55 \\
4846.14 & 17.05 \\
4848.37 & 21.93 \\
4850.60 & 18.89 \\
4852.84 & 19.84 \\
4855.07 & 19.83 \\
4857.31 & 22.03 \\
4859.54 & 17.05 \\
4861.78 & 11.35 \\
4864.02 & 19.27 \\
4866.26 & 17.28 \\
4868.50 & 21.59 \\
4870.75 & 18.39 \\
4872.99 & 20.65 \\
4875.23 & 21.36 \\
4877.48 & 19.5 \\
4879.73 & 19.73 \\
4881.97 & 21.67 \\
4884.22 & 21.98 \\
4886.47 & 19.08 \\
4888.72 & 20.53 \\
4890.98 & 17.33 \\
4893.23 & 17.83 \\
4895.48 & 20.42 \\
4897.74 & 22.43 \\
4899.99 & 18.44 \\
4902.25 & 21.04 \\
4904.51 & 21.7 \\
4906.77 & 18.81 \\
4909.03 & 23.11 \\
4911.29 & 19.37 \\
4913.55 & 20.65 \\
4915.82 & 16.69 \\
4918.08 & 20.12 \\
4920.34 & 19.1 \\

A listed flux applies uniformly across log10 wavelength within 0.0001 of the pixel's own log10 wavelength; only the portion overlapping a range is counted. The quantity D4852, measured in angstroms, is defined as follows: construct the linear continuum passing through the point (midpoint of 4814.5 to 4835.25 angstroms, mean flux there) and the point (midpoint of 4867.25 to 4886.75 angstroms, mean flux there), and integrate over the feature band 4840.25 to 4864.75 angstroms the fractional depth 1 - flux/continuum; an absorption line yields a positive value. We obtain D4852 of 2.1 angstroms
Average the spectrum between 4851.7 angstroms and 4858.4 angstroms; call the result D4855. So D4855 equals 20.5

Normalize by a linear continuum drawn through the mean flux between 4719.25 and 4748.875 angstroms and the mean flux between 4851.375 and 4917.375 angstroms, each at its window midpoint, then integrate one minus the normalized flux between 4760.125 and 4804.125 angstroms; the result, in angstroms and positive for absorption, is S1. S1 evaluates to 0.3 angstroms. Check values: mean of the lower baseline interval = 19.6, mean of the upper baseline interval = 19.6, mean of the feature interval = 19.4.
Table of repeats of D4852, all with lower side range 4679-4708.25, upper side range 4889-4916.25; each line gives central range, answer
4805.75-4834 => -0.5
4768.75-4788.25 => -0.8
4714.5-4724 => -0.3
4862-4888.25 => 0.1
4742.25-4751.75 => -0.7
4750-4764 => -0.1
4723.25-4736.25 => 0.4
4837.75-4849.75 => 0.5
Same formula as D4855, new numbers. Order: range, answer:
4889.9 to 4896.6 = 18.6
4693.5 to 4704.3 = 19.7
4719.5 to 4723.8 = 18.4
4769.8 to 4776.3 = 20.7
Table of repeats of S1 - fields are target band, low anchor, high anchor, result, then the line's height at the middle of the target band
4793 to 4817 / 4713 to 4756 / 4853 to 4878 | -0.5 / 19.4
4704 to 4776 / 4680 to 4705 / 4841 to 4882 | -1.7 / 19.1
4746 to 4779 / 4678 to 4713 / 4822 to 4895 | -1.5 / 19.1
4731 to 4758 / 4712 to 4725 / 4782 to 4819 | -0.8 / 19.7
